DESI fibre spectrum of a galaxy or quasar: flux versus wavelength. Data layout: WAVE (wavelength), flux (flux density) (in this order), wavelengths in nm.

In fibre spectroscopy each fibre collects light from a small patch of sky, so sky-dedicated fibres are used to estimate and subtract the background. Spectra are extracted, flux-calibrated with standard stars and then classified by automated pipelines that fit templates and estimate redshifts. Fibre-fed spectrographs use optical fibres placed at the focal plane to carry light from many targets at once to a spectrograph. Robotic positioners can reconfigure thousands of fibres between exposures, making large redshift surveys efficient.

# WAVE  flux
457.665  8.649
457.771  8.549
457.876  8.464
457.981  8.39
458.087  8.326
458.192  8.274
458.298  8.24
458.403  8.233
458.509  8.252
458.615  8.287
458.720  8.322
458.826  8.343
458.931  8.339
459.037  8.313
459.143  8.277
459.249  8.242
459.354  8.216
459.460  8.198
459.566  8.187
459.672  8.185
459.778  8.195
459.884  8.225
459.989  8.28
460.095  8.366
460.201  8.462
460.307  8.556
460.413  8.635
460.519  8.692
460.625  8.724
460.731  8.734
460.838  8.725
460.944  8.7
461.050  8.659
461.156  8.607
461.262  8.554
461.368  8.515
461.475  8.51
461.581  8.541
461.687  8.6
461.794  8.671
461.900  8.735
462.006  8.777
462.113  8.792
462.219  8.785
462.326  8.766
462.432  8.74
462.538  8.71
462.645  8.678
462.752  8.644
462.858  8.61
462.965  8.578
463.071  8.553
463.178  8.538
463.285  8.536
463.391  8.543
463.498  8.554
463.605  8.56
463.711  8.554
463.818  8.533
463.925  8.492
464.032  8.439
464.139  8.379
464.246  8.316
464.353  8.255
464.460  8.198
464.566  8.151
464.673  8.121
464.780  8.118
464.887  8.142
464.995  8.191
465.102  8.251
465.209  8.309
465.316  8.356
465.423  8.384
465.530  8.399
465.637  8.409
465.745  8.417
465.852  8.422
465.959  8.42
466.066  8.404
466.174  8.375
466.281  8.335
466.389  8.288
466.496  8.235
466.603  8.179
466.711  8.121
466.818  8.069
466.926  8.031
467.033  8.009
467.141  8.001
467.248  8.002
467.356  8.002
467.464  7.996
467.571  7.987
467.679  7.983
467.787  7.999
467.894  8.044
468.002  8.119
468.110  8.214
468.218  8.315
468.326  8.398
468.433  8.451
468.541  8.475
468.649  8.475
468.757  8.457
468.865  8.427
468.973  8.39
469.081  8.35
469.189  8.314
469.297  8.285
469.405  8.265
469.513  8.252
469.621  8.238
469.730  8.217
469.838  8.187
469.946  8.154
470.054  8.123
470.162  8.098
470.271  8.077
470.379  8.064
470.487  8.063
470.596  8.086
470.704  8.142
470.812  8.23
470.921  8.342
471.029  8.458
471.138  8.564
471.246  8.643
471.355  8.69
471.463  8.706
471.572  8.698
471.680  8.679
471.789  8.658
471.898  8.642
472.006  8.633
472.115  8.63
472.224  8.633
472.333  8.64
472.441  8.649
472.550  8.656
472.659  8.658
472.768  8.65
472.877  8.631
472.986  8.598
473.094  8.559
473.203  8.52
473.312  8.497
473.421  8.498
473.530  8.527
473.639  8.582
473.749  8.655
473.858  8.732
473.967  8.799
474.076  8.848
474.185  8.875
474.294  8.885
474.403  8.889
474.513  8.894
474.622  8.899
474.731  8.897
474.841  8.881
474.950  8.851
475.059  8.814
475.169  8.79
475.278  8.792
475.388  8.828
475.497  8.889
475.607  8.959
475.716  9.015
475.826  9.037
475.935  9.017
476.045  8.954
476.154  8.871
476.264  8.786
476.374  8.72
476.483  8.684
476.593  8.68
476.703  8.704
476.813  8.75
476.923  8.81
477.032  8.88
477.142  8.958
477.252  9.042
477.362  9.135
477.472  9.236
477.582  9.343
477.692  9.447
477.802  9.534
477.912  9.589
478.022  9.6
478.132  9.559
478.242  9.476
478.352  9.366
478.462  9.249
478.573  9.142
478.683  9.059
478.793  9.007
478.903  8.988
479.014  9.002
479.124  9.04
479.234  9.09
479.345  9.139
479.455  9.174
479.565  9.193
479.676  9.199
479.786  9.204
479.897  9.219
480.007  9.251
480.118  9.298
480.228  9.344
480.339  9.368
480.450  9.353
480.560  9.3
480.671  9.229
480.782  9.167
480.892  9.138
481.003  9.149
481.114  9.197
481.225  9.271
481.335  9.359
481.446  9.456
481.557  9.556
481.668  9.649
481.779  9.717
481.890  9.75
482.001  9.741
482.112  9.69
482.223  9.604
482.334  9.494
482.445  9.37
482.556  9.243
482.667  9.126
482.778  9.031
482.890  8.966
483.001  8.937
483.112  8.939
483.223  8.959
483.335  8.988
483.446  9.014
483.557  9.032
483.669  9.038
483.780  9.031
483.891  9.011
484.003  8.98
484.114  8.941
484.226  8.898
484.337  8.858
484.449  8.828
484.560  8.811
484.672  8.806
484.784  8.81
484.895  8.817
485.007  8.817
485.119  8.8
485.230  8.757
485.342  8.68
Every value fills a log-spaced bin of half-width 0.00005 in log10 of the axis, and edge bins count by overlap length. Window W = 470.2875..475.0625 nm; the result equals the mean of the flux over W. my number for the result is 8.61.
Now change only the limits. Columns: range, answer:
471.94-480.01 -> 8.93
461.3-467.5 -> 8.4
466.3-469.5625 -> 8.21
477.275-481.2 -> 9.25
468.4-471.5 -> 8.31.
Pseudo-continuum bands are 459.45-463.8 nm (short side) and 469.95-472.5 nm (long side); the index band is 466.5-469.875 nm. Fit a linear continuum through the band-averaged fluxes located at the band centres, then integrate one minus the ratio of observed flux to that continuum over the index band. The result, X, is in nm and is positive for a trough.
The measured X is 0.110 nm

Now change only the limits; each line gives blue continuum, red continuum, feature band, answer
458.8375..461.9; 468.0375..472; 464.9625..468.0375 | 0.07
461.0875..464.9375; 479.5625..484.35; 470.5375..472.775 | 0.07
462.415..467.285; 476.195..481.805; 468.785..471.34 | 0.12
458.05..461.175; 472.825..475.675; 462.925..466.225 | 0.05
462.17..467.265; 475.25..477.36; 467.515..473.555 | 0.16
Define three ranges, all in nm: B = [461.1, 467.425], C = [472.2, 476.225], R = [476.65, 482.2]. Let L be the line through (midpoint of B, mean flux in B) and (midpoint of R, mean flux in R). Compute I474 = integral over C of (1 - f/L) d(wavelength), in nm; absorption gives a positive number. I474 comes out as 0.09 nm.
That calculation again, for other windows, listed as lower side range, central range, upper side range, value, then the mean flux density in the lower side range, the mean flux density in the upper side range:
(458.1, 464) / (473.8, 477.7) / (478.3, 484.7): 0.04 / 8.5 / 9.19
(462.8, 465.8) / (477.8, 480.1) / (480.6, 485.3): -0.07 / 8.39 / 9.14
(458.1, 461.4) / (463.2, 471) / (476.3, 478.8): 0.39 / 8.4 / 9.13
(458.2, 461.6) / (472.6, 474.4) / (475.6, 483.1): 0.06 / 8.41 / 9.2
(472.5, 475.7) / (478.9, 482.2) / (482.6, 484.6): -0.15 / 8.75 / 8.97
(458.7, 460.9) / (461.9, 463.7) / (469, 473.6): -0.05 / 8.39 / 8.43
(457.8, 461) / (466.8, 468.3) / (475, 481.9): 0.11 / 8.38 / 9.15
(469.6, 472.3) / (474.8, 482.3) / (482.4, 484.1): -0.32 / 8.39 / 9.04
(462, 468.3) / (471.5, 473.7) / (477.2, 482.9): 0.05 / 8.34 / 9.31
